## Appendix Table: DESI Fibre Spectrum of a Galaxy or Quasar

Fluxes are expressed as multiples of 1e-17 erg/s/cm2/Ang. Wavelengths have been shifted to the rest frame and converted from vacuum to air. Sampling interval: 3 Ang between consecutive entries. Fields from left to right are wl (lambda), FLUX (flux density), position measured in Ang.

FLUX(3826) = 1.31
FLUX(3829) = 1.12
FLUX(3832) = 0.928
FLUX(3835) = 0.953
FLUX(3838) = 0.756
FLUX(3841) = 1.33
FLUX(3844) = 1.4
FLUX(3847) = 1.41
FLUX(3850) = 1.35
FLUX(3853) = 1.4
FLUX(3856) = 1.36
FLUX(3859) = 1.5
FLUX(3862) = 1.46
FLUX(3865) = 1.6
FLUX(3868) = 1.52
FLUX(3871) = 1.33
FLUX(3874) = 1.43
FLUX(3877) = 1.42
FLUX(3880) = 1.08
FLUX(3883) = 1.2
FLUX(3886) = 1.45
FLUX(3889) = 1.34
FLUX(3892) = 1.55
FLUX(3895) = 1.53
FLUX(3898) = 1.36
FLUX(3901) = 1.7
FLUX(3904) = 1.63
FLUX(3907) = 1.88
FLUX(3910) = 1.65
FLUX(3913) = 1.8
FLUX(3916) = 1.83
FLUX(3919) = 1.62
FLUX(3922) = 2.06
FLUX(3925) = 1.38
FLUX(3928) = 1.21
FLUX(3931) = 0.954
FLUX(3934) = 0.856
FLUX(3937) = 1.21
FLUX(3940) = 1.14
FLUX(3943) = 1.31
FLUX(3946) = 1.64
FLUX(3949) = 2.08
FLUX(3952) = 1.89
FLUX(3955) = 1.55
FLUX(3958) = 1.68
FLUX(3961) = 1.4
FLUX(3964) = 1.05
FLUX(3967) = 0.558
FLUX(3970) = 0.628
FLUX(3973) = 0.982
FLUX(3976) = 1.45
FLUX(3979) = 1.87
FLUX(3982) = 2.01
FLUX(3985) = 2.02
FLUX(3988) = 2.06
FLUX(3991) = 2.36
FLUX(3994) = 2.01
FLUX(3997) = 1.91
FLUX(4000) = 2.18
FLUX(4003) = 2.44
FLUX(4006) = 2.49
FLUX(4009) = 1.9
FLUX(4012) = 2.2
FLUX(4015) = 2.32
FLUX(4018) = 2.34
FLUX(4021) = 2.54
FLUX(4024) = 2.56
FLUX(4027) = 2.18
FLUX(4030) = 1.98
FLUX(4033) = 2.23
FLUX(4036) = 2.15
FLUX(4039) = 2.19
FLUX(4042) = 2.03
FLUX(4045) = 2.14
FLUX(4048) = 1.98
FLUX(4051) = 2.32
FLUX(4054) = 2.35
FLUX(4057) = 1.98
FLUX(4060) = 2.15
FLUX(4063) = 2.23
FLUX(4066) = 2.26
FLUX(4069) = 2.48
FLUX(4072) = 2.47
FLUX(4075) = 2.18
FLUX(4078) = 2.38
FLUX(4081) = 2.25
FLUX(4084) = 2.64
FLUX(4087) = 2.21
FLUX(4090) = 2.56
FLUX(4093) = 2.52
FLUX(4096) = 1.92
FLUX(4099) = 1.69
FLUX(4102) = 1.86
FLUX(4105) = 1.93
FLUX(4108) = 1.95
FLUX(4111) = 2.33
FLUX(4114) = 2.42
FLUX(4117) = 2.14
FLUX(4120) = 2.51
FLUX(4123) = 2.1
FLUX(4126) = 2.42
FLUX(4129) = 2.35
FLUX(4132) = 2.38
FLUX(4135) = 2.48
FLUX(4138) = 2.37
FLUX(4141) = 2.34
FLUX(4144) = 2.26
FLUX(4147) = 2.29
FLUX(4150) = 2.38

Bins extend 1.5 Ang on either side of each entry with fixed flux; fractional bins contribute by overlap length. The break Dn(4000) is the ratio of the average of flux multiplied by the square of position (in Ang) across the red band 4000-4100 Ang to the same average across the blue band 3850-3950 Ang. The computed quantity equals 1.7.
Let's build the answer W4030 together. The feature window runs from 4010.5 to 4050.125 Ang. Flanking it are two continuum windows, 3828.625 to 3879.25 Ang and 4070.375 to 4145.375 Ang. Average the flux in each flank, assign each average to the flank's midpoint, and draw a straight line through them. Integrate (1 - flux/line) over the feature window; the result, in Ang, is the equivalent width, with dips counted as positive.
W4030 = -5.0 Ang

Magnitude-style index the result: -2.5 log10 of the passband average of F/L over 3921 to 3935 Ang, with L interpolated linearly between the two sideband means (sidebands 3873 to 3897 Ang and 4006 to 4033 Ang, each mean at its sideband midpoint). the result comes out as 0.28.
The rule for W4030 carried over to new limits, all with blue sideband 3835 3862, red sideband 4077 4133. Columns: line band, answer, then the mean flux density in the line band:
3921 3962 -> 4.9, 1.45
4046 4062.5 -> -0.9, 2.16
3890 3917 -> -2.6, 1.65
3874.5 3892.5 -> 1.2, 1.33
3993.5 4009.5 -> -2.7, 2.18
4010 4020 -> -1.9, 2.28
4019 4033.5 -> -2.6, 2.3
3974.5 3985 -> -0.2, 1.81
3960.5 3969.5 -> 4.2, 0.917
